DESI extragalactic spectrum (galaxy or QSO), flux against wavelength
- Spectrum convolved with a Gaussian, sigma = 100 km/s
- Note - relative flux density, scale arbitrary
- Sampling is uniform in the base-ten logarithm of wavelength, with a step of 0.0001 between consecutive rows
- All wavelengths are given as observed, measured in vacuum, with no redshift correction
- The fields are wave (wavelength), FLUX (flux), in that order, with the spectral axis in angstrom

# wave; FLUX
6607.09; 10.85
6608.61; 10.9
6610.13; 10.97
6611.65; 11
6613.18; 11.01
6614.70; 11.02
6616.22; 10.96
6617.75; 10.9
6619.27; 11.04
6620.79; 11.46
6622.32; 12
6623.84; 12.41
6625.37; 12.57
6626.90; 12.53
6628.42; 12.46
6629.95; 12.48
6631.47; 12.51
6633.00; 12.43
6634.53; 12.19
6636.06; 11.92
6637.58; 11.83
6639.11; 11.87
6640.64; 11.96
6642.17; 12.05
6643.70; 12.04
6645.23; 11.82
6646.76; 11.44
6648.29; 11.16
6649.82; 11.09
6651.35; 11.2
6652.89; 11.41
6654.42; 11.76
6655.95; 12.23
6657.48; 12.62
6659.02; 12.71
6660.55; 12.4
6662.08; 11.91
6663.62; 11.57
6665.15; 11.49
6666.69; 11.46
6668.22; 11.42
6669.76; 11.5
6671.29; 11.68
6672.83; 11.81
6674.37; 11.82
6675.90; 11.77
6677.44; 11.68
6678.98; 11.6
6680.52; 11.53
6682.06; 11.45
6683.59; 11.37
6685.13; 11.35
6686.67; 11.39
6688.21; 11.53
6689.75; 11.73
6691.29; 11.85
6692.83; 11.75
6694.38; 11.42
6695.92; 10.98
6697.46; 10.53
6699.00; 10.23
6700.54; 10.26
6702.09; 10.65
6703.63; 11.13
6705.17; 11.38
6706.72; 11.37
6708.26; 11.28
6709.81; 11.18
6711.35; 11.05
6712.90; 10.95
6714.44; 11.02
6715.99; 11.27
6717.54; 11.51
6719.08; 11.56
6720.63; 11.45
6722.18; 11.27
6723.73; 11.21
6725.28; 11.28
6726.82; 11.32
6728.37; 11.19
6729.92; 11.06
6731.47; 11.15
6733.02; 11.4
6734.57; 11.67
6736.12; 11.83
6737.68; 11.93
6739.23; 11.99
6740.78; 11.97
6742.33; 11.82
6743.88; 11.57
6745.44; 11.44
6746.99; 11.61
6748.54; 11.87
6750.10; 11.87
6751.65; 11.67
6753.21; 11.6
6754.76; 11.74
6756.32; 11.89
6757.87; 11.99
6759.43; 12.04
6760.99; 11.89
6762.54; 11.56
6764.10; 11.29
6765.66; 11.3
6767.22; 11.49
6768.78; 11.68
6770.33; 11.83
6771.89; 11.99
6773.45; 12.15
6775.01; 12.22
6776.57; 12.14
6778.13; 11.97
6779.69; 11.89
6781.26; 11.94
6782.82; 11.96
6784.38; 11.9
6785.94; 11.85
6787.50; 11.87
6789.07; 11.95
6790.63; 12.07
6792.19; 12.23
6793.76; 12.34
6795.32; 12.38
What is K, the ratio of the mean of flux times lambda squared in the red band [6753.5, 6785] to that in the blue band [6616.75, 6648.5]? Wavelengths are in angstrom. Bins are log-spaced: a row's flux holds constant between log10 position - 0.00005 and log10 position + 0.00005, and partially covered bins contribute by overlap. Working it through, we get 1.03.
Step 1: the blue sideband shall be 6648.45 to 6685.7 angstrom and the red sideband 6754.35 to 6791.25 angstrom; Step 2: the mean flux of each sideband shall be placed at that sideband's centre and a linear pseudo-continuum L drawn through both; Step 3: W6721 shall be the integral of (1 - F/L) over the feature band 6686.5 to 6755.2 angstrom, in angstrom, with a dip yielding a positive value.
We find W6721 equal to 2.4 angstrom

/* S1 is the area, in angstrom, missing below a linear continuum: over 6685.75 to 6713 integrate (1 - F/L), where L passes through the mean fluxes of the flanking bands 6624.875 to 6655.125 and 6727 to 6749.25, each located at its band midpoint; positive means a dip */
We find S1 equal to 1.3 angstrom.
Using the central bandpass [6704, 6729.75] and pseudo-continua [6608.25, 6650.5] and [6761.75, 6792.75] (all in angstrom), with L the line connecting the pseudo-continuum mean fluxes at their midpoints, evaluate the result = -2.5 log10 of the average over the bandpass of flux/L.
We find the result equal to 0.05 mag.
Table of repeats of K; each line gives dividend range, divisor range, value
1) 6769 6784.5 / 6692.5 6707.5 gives 1.12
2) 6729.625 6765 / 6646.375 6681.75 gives 1.02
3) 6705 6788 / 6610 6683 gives 1.02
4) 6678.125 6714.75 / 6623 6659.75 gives 0.95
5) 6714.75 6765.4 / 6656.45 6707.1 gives 1.03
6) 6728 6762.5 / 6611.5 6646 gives 1.02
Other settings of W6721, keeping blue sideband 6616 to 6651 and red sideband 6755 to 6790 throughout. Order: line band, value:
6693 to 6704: 1.0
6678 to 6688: 0.3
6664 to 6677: 0.3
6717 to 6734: 0.8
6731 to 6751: 0.3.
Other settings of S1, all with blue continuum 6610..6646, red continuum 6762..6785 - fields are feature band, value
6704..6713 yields 0.46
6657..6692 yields 0.32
